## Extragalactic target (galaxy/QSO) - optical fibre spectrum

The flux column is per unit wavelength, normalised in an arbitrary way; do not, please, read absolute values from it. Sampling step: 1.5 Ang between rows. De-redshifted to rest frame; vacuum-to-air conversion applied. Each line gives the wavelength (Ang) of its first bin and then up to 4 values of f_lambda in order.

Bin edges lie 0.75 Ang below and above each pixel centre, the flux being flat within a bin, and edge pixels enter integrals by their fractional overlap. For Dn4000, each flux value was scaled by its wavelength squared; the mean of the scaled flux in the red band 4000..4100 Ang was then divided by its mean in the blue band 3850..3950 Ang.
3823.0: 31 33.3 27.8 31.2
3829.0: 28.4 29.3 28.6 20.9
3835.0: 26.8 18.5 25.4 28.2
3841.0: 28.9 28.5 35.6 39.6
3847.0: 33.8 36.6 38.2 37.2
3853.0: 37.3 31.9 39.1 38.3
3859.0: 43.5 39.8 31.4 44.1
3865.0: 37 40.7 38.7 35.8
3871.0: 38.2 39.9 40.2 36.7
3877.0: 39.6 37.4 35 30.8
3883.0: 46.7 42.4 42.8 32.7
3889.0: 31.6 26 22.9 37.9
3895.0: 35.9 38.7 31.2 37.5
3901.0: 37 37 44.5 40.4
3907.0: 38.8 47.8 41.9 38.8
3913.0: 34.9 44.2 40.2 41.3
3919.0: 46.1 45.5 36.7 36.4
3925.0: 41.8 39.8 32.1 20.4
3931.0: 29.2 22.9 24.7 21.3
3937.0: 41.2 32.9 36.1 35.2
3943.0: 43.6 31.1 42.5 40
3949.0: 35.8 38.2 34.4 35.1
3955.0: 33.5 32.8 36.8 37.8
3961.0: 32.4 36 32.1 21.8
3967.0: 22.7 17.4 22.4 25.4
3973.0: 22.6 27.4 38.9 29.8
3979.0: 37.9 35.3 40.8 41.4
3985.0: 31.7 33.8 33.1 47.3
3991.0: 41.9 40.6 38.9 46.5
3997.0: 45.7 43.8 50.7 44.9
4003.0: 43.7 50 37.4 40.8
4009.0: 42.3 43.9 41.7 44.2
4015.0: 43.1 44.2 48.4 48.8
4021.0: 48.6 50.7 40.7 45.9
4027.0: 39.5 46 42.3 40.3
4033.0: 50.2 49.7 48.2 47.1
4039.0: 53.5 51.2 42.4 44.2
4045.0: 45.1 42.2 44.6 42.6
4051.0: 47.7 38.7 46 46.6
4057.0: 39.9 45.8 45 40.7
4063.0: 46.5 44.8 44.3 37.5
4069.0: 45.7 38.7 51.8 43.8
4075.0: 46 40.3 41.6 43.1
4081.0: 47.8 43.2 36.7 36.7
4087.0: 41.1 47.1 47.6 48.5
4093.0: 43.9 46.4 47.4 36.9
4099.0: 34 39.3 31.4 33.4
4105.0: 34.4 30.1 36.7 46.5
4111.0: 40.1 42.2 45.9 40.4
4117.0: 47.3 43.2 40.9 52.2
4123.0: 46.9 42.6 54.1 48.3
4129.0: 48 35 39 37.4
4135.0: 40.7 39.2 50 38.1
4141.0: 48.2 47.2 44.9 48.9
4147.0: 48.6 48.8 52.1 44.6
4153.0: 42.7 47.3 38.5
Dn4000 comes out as 1.3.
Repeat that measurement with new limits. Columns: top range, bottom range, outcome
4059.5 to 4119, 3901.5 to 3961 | 1.24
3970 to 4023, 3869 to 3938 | 1.16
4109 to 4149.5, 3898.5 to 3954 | 1.34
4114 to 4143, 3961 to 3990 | 1.52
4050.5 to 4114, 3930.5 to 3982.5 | 1.39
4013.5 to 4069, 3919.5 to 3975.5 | 1.46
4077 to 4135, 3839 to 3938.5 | 1.28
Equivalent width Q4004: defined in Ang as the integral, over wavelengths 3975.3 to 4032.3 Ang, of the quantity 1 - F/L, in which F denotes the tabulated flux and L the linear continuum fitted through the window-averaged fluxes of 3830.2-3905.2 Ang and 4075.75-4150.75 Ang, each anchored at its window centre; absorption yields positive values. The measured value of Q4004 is -4.0 Ang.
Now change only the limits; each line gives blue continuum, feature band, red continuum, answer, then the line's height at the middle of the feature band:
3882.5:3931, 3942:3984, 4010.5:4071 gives 7.9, 40.7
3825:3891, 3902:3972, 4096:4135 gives 3.0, 36.6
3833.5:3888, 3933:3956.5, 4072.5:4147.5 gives 2.0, 38.1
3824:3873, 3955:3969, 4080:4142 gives 2.6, 37.4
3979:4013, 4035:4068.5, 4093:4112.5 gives -4.1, 39.9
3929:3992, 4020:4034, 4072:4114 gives -3.0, 37.1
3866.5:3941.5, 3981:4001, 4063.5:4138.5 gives -1.0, 39.2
